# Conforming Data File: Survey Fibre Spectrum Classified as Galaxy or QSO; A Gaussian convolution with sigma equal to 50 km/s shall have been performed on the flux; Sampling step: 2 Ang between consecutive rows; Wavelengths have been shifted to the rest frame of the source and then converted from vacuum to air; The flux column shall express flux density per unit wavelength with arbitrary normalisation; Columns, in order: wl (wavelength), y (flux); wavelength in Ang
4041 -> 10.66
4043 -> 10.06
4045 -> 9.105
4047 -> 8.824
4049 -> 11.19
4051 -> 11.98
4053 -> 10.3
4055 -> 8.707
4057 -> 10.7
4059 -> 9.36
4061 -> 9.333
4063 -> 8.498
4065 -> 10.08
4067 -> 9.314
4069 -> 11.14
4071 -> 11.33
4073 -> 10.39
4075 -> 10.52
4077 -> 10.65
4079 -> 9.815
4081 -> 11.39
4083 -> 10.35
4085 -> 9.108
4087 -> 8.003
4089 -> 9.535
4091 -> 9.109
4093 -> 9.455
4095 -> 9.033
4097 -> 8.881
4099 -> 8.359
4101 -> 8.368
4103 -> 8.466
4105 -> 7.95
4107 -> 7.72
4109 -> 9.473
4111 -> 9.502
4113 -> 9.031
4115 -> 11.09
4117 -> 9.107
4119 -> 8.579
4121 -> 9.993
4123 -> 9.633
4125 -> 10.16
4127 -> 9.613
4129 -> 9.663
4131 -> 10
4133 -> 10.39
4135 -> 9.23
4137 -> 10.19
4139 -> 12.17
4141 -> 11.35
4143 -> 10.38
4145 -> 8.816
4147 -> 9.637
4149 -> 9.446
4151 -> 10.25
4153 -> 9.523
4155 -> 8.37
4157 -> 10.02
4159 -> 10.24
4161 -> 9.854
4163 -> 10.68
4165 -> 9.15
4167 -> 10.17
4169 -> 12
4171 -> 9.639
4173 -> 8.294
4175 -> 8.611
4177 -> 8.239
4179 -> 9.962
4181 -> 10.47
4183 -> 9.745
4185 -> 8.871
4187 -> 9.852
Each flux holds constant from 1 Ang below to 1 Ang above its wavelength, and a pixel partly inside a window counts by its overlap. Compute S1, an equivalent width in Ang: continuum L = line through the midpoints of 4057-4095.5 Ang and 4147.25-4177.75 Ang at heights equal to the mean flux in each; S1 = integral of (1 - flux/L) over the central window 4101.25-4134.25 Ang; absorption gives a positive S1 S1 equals 1.3 Ang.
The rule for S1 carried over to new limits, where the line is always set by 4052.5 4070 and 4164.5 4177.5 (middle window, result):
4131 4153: -1.37 Ang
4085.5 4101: 1.22 Ang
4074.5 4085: -0.81 Ang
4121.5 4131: -0.22 Ang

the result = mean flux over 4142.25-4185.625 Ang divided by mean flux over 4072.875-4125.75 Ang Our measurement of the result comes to 1.0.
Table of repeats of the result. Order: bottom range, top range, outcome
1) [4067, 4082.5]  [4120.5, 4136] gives 0.92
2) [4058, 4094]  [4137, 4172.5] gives 1.02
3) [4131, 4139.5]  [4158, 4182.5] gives 0.95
